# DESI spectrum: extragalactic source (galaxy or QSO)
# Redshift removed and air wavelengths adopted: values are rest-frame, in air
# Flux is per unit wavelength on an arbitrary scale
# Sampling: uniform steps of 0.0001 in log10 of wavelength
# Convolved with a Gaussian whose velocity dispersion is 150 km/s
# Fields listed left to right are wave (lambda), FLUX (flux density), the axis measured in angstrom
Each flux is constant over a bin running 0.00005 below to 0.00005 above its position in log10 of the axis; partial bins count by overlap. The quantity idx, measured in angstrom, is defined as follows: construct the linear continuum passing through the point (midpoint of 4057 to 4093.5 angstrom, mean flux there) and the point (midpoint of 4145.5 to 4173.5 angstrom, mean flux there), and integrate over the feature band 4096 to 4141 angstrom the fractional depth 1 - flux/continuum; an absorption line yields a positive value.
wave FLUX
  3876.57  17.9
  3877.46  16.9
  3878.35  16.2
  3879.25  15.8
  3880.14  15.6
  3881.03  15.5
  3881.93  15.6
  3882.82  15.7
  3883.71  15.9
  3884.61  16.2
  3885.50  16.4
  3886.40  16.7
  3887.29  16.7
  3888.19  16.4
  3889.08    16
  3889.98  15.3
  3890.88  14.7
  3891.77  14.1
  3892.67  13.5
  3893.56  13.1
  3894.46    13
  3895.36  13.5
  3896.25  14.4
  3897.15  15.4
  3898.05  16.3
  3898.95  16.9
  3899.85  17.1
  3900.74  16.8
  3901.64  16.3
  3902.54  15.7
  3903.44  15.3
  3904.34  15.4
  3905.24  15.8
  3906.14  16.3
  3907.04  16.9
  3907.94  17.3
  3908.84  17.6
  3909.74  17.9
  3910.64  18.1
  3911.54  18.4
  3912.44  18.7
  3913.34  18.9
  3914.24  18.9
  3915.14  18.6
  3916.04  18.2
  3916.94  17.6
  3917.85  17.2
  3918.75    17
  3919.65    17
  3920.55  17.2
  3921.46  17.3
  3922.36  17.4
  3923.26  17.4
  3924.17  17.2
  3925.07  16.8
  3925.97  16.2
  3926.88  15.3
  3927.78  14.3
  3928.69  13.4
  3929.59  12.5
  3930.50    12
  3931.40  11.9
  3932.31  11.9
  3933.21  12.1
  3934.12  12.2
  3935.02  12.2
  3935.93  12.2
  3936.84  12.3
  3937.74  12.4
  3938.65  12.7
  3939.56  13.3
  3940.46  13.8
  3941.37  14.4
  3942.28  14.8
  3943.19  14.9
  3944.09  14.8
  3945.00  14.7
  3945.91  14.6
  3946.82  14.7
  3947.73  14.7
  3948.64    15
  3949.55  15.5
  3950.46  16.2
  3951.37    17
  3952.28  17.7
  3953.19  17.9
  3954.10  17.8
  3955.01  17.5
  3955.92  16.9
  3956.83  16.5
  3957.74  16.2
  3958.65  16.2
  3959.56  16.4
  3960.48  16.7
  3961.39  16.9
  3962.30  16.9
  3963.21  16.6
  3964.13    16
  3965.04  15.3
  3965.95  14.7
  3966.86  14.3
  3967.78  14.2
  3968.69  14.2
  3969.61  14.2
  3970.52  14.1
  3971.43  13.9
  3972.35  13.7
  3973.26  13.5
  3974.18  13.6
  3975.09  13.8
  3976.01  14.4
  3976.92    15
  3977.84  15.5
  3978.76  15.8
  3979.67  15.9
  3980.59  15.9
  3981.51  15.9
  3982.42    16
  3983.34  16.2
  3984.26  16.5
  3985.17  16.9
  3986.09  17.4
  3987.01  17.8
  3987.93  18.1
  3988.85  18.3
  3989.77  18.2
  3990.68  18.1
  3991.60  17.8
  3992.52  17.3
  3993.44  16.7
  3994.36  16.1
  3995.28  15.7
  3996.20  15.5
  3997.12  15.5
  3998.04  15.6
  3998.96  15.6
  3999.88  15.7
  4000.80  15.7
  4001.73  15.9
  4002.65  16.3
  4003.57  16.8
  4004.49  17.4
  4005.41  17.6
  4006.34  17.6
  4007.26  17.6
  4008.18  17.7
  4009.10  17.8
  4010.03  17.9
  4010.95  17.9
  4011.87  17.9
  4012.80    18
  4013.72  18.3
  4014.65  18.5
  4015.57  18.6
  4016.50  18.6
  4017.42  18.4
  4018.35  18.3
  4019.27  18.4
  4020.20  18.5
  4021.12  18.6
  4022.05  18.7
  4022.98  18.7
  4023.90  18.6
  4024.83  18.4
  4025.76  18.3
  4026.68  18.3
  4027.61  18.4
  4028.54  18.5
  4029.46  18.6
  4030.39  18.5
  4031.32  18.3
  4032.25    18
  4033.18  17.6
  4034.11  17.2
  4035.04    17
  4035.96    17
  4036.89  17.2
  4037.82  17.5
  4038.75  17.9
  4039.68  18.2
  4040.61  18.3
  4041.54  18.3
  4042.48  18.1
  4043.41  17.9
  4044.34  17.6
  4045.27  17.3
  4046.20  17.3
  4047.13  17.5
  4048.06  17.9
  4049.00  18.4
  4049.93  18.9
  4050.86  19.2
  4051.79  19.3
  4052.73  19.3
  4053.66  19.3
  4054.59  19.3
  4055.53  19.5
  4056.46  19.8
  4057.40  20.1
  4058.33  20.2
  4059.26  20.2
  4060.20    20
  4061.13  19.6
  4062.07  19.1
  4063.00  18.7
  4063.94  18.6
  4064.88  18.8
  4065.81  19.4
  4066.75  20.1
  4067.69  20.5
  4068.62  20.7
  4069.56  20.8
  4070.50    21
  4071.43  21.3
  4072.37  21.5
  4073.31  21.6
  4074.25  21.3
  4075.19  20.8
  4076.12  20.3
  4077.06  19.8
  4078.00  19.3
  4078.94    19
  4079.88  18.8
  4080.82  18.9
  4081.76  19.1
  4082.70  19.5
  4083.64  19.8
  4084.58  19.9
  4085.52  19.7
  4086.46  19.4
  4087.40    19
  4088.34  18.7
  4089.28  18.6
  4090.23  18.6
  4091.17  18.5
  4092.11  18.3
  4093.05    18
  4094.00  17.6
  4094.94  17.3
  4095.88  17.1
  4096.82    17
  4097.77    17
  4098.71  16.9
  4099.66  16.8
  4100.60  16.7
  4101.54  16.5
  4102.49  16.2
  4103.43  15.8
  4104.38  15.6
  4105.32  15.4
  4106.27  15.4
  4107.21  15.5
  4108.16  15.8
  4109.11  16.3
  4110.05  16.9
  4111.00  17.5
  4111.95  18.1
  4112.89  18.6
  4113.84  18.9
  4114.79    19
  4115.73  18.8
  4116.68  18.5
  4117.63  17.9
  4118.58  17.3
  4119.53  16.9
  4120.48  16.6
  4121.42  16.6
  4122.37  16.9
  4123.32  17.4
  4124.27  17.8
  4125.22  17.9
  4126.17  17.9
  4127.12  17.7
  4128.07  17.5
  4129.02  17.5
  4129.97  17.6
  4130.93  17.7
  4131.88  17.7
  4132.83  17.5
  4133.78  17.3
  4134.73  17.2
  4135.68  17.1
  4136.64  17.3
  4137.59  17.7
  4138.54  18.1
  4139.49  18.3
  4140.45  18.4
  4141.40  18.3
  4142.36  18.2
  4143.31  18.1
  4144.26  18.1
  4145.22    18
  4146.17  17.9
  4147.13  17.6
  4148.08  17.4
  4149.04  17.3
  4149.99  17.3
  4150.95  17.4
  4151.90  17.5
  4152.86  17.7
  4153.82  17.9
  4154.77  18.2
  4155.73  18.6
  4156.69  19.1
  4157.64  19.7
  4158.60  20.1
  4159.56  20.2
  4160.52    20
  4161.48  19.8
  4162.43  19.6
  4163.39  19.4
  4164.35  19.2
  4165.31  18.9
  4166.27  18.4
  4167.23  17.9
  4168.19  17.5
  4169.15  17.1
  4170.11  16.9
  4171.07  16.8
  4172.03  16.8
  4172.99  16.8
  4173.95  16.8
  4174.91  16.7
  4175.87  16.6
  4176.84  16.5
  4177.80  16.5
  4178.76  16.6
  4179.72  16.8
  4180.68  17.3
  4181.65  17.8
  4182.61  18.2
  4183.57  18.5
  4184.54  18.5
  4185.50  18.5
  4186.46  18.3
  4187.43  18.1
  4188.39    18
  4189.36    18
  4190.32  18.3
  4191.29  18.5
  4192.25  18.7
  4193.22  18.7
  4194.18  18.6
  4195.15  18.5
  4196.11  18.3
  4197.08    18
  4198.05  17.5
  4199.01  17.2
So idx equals 4.0 angstrom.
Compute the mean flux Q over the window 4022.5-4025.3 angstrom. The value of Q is 18.5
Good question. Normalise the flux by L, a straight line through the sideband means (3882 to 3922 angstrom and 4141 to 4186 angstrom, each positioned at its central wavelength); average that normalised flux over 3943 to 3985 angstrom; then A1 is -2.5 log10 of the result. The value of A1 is 0.08 mag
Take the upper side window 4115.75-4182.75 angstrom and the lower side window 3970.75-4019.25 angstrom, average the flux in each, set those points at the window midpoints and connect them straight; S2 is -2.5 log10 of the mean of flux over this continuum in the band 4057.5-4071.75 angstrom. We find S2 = -0.16 mag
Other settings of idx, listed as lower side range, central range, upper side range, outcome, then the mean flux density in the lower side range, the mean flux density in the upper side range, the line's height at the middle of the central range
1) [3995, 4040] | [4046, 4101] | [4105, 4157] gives -4.86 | 17.6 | 17.6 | 17.6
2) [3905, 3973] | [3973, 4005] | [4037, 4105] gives 1.16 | 15.6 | 18.8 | 16.8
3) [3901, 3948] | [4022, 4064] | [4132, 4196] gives -4.43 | 15.5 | 18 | 16.7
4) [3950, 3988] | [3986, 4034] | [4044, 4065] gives -0.80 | 15.8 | 19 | 17.3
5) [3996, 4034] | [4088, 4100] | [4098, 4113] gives -0.79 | 17.7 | 16.5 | 16.6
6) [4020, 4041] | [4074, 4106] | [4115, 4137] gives -0.87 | 18.1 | 17.5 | 17.7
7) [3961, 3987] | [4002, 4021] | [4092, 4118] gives -2.50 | 15.3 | 17.1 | 15.8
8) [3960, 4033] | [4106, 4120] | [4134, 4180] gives 0.12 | 16.8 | 17.9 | 17.6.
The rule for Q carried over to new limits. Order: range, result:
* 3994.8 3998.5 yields 15.6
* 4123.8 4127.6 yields 17.8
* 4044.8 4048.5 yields 17.5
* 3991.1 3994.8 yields 17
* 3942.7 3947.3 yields 14.7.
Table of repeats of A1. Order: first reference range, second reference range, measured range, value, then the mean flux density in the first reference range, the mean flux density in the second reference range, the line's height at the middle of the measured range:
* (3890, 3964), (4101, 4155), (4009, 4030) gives -0.119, 15.6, 17.4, 16.5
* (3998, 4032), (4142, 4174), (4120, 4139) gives 0.041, 17.8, 18.2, 18.1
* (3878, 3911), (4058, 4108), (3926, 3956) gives 0.155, 15.8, 18.7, 16.5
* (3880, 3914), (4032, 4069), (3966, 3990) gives 0.131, 16.1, 18.7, 17.4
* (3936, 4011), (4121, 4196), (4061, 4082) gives -0.178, 15.8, 17.9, 16.9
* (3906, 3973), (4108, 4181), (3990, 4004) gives -0.007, 15.6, 17.8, 16.2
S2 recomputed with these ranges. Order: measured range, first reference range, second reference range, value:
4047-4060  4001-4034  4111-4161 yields -0.07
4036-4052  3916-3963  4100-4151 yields -0.10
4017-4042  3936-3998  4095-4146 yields -0.11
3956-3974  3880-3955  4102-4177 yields 0.05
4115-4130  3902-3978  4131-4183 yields 0.00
